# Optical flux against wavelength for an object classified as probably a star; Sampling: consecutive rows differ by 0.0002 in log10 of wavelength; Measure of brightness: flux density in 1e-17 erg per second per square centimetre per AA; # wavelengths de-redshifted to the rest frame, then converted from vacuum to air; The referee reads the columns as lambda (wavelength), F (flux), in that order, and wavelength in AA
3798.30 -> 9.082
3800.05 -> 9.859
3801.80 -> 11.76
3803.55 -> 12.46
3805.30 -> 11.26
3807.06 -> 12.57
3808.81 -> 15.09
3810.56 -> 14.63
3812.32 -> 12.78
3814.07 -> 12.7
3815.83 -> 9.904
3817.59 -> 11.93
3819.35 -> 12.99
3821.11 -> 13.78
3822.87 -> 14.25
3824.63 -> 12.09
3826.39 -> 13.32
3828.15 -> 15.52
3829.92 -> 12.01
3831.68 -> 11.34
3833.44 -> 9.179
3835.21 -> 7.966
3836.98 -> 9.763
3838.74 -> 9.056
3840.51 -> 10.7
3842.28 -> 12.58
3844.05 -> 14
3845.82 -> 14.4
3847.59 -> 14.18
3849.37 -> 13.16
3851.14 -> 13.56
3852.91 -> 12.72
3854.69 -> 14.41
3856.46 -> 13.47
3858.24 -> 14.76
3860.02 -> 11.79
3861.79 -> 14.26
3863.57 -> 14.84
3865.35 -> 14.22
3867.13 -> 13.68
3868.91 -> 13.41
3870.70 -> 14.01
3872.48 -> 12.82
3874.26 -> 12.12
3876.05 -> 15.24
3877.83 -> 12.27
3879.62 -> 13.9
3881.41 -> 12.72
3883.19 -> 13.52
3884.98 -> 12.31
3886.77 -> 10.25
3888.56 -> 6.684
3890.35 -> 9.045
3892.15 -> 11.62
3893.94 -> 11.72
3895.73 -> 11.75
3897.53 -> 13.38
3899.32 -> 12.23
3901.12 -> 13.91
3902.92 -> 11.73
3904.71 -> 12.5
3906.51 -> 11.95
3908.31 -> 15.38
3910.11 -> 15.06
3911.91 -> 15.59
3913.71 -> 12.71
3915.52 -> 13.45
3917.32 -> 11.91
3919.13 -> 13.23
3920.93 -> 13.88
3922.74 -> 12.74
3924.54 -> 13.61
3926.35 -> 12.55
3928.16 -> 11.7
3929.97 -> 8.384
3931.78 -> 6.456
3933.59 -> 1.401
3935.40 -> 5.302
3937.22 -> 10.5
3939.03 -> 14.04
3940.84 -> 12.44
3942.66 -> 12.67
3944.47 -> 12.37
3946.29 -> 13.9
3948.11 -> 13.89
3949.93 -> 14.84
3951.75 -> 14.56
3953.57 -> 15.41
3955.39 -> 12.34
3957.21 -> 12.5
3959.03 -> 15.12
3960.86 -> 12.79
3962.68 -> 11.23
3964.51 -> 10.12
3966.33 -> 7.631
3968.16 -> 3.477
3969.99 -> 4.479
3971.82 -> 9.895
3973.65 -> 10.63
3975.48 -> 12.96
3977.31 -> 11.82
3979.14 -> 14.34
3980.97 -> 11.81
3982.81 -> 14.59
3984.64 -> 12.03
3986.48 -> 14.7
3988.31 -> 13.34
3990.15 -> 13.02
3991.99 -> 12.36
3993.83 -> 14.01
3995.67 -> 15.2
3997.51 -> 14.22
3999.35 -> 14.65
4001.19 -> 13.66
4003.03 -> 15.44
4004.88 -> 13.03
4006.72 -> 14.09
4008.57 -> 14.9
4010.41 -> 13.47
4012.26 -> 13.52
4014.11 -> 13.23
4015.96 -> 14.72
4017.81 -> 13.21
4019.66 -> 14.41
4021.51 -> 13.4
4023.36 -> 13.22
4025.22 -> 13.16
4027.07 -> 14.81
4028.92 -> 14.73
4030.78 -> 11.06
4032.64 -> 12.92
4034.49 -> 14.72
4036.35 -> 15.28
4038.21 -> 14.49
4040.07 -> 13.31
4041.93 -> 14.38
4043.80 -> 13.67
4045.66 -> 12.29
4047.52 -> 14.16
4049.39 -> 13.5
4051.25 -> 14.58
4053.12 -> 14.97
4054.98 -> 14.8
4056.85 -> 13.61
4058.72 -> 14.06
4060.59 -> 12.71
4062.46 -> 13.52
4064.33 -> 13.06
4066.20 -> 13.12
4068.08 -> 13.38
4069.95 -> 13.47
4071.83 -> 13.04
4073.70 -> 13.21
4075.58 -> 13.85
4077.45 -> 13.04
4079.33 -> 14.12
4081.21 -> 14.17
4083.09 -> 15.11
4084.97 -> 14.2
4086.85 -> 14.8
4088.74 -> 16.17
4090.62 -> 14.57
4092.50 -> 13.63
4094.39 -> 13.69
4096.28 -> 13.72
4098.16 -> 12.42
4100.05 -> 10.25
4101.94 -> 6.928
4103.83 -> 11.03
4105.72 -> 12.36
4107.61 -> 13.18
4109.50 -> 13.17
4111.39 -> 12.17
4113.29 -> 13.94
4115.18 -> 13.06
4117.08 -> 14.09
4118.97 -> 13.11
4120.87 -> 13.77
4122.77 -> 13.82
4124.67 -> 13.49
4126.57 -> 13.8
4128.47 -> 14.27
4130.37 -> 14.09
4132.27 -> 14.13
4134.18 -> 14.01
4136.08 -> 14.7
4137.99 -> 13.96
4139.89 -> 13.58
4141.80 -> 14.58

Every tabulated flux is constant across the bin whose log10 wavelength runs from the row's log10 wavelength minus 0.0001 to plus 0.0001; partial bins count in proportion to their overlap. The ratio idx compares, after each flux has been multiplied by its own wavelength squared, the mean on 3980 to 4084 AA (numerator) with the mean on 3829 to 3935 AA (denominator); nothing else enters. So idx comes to 1.2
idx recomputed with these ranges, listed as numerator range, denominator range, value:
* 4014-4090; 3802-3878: 1.20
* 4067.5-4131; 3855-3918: 1.15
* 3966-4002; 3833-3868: 1.01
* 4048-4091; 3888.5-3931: 1.21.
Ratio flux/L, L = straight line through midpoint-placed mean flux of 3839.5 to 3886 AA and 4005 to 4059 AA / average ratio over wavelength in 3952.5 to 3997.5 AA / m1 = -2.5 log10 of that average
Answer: 0.148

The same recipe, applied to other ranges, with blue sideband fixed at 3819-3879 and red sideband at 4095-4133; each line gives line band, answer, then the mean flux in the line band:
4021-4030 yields -0.08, 13.8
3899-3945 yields 0.09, 11.8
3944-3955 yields -0.10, 14.1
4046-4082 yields -0.07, 13.7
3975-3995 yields -0.03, 13.2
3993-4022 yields -0.10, 14.1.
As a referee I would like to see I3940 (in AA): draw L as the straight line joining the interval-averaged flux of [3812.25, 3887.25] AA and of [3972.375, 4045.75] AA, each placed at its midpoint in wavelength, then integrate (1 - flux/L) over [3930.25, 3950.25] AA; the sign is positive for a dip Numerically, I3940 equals 4.1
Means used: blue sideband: 12.8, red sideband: 13.6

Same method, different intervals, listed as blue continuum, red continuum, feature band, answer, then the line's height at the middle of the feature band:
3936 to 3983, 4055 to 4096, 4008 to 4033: -1.4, 12.9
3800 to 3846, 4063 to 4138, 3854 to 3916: -2.5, 12.4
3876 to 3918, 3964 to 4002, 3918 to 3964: 1.0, 12.2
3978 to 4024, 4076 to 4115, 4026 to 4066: -1.0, 13.5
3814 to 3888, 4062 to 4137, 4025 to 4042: -0.9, 13.2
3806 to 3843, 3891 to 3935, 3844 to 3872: -4.1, 12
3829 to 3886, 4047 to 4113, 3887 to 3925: 1.1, 12.9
